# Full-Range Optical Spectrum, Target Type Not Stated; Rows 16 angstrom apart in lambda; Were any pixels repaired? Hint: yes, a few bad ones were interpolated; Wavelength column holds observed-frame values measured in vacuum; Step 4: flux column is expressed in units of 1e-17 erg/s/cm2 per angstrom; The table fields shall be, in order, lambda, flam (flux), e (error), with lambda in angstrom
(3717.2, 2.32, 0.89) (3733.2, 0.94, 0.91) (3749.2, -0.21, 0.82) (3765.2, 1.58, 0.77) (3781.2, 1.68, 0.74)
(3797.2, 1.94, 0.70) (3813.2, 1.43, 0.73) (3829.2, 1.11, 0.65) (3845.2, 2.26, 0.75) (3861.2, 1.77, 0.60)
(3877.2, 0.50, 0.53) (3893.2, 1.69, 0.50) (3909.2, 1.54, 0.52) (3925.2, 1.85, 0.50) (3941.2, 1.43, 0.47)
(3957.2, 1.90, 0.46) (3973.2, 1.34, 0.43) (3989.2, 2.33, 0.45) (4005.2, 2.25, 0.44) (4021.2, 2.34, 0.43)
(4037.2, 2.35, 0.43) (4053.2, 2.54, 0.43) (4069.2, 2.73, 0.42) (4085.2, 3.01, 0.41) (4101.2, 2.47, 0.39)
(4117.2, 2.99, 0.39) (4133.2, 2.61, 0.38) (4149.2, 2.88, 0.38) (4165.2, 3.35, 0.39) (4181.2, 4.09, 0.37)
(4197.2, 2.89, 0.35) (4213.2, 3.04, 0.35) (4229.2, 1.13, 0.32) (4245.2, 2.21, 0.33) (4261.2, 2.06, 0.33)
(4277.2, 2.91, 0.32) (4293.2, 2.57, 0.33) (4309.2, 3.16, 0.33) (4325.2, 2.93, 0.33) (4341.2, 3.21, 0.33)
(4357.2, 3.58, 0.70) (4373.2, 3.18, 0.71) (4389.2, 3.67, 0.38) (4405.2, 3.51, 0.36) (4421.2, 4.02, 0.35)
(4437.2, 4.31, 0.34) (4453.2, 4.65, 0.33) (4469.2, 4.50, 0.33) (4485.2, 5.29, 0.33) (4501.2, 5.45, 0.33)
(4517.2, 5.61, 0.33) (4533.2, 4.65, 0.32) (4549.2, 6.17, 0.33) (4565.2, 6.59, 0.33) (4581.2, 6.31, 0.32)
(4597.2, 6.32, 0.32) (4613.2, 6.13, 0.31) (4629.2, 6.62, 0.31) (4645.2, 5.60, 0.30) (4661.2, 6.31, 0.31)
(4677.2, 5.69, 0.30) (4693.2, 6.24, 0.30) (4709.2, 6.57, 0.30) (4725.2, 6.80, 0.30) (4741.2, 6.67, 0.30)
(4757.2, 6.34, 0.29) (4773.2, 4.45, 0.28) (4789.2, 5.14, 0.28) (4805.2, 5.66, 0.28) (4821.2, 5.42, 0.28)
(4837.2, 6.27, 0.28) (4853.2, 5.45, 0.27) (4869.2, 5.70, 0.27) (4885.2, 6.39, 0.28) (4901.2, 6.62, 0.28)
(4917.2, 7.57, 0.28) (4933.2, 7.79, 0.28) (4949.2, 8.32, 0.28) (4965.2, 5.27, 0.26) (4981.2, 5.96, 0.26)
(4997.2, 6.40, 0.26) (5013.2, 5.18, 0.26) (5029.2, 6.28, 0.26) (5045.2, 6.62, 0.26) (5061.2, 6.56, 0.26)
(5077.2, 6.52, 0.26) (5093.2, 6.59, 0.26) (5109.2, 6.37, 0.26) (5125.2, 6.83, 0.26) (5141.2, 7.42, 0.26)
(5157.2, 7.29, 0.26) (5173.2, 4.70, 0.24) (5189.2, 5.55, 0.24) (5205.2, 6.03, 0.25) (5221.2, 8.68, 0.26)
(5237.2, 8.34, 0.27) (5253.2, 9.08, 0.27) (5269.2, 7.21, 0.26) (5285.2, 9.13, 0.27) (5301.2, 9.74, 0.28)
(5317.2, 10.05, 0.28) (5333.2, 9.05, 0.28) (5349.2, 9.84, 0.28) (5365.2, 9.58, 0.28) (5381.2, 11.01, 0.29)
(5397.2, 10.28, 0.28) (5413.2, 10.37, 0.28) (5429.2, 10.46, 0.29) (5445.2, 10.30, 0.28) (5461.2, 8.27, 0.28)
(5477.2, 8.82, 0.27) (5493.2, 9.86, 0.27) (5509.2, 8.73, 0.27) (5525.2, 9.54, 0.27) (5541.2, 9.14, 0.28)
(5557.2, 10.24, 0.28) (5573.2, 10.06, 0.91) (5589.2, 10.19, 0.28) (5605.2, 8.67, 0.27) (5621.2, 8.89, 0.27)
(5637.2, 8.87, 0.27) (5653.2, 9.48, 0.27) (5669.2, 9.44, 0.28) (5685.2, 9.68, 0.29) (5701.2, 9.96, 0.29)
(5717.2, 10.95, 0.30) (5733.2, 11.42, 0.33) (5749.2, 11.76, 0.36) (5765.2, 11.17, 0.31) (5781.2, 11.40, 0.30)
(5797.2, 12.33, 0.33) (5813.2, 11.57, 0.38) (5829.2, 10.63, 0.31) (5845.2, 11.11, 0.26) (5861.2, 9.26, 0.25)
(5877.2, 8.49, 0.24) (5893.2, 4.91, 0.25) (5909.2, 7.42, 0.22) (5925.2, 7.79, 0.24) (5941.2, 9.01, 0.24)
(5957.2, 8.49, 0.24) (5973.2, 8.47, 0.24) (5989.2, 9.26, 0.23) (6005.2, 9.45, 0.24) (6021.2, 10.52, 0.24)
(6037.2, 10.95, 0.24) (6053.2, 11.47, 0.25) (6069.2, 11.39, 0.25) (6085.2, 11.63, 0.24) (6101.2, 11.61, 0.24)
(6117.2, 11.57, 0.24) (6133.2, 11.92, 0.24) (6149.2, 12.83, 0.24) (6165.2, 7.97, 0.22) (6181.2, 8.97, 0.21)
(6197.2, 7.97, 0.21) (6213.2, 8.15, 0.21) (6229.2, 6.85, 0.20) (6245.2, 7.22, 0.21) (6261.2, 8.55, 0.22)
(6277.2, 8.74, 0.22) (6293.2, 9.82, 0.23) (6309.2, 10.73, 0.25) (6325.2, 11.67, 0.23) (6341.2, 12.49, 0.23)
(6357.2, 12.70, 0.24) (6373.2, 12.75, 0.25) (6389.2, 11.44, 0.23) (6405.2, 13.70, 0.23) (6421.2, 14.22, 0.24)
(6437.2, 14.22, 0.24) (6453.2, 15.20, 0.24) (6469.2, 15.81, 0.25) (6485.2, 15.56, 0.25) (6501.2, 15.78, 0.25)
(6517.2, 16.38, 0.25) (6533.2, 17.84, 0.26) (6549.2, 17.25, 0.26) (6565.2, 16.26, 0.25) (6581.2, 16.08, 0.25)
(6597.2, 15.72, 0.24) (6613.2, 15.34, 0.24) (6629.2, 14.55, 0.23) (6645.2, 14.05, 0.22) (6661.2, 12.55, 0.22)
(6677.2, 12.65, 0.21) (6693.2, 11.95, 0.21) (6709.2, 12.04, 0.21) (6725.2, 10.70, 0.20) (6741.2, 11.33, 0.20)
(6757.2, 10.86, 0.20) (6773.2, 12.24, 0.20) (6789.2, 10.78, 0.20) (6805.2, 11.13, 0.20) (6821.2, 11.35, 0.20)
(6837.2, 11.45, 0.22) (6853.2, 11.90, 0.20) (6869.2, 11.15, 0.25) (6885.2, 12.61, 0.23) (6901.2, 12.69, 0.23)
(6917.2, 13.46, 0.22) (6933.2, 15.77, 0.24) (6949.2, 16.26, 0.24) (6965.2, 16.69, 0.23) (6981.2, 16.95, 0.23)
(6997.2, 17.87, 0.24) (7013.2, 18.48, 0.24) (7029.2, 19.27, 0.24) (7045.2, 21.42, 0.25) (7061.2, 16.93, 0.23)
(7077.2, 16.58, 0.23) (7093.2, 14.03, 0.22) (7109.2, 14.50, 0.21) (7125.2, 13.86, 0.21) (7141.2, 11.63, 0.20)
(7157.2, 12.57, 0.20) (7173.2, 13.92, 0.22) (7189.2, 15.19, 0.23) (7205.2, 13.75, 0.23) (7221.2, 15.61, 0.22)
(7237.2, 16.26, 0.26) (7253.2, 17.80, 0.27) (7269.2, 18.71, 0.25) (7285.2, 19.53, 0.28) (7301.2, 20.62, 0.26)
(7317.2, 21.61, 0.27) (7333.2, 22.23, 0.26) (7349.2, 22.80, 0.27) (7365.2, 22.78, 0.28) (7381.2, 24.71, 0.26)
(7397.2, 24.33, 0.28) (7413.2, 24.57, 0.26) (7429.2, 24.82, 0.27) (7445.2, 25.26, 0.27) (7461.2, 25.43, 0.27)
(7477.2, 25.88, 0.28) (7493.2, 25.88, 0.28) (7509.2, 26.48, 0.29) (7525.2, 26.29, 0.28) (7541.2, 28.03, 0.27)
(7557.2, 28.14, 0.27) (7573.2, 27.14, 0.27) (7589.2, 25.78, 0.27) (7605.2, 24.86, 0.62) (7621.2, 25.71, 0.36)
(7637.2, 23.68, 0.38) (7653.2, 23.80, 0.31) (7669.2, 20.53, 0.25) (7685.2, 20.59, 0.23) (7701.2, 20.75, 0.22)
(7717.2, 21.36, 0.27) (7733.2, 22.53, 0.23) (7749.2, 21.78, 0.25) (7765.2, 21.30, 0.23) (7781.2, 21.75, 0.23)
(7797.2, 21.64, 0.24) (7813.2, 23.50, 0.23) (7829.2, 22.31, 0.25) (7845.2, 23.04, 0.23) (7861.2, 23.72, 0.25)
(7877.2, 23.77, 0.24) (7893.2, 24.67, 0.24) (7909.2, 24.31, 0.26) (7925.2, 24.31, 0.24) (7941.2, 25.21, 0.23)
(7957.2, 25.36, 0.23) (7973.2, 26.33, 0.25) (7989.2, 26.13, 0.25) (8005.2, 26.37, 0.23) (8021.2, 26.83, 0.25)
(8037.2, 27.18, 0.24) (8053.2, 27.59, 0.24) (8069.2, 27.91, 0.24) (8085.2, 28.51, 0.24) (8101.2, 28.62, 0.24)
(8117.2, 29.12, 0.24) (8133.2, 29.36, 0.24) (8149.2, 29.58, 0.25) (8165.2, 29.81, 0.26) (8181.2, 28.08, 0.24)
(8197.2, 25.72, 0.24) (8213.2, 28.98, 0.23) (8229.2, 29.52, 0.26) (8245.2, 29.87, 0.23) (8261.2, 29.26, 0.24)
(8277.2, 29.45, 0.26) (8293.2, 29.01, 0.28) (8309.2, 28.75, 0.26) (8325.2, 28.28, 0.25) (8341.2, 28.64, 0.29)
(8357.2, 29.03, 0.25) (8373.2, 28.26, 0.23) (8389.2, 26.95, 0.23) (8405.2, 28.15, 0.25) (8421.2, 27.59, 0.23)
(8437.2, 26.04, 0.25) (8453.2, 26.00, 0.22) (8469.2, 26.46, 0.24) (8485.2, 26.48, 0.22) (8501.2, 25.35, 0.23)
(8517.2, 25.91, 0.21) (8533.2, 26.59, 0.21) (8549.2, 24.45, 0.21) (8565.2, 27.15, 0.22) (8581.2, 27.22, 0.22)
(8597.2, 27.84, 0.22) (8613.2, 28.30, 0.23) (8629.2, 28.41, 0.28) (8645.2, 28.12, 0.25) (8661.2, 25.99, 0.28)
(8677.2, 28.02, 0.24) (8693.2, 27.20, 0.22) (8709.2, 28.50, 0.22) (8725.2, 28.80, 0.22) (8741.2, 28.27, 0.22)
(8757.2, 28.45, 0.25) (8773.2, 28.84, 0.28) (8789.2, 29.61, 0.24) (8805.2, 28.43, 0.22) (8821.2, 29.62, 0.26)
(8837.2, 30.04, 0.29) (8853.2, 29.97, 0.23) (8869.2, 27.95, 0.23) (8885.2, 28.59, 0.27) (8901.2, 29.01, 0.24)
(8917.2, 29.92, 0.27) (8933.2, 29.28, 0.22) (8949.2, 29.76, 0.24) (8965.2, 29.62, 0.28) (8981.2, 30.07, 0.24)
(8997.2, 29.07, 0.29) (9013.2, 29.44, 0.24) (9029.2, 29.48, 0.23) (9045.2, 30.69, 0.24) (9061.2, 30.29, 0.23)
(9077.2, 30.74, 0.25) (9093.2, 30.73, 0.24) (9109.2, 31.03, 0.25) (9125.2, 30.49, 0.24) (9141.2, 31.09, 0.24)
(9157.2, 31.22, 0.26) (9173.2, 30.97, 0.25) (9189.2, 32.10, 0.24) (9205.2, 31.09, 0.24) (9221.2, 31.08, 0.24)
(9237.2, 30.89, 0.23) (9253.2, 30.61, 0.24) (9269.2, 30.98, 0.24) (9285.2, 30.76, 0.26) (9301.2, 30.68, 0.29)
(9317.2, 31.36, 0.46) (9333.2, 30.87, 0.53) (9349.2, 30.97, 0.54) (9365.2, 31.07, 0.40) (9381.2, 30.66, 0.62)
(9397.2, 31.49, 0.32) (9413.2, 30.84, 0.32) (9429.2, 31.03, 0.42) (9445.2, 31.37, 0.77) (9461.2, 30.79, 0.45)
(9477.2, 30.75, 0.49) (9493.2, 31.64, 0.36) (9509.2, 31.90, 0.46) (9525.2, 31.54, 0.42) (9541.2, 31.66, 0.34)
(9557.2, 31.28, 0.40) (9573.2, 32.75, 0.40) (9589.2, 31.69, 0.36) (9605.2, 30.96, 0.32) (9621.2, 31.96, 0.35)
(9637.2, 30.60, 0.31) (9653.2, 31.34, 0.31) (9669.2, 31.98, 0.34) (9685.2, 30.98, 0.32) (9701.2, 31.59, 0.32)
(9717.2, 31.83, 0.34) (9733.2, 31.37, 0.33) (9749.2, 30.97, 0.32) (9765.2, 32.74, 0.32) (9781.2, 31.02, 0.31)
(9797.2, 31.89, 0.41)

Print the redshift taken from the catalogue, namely 0.000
